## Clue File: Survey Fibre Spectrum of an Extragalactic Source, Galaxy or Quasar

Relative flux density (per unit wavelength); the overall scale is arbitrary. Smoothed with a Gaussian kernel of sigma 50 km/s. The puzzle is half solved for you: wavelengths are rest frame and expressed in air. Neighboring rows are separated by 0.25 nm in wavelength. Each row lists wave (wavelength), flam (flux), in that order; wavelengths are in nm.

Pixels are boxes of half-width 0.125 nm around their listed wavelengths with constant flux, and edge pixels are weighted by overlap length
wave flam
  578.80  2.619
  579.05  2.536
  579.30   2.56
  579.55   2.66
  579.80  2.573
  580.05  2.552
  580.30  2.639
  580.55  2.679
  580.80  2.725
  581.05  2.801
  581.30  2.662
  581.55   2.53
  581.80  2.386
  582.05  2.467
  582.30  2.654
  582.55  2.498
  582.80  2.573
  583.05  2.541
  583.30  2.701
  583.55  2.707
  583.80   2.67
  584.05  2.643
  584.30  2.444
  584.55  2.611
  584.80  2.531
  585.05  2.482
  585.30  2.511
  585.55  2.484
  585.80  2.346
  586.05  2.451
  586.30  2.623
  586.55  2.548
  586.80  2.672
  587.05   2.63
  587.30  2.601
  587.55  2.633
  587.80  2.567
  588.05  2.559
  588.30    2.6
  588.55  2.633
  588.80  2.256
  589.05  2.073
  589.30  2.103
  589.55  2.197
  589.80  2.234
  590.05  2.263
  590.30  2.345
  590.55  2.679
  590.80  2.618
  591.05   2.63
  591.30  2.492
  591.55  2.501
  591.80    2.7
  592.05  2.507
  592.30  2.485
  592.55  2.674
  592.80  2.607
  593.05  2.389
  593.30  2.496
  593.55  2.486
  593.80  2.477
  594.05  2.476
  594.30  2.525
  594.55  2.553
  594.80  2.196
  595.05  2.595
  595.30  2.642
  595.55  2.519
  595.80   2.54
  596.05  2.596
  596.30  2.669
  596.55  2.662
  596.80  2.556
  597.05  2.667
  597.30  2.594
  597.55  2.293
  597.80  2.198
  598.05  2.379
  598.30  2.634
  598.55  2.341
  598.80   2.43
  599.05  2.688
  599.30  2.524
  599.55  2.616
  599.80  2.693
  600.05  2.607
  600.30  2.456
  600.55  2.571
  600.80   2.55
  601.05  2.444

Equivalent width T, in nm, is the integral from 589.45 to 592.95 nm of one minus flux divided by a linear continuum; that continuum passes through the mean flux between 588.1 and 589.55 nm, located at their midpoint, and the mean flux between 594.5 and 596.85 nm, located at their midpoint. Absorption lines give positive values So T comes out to -0.13 nm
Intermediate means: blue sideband 2.33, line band 2.5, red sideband 2.55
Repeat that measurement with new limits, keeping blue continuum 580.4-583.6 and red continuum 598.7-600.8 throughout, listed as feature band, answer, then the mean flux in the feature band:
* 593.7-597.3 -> 0.04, 2.55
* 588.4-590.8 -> 0.24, 2.33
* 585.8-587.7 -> 0.02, 2.58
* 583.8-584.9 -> 0.01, 2.57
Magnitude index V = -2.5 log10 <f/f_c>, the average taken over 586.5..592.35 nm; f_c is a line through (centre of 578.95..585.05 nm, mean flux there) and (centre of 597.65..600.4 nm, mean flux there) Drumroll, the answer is 0.03 mag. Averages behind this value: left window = 2.6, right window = 2.5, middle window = 2.48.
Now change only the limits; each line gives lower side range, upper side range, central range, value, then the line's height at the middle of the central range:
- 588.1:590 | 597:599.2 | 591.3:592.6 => -0.089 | 2.36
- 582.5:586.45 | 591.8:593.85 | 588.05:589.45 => 0.084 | 2.54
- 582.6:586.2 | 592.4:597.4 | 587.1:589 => 0.006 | 2.55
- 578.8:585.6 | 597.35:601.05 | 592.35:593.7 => 0.002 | 2.53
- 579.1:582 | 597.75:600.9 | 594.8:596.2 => -0.003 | 2.54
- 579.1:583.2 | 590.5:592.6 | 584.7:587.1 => 0.027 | 2.59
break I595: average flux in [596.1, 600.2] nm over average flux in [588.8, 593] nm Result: 1.04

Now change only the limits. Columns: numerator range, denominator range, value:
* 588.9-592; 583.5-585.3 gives 0.93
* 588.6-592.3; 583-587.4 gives 0.94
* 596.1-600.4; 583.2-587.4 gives 0.99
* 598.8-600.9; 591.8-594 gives 1.02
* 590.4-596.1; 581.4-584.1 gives 0.98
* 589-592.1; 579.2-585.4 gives 0.93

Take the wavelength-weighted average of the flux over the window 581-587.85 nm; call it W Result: 2.57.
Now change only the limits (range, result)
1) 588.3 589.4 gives 2.31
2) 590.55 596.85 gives 2.55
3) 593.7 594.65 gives 2.51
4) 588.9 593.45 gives 2.44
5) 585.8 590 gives 2.45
